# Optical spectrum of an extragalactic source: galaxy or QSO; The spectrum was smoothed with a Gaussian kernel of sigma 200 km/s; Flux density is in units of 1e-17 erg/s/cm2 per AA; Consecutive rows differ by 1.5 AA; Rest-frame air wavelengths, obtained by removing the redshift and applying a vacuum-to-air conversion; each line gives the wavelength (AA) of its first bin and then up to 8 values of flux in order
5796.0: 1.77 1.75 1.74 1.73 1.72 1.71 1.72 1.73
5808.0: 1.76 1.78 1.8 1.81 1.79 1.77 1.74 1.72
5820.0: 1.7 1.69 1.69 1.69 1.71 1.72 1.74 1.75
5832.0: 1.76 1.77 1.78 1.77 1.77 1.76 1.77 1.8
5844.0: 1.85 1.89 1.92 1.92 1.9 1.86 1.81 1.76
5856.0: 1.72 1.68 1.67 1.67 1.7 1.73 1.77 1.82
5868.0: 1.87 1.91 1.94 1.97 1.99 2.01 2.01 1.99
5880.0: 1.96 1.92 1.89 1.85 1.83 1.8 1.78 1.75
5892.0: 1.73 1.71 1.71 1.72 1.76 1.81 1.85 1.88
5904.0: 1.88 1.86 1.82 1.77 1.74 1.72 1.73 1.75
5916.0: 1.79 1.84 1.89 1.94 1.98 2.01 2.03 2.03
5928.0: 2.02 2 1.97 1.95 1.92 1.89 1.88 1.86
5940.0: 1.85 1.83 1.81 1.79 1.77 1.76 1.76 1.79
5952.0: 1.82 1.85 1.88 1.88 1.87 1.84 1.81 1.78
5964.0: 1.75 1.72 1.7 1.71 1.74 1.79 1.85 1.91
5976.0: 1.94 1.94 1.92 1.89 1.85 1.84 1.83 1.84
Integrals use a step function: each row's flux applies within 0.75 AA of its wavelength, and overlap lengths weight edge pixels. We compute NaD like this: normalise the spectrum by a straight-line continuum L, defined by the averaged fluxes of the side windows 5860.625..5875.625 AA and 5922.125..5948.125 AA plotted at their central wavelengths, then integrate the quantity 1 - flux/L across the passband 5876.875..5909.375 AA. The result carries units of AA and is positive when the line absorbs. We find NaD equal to 0.8 AA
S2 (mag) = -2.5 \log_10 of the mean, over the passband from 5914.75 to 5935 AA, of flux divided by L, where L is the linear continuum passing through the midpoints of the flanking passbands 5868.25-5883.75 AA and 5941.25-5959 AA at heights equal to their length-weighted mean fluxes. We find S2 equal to -0.046 mag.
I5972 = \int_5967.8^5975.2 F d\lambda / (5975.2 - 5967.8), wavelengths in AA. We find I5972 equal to 1.8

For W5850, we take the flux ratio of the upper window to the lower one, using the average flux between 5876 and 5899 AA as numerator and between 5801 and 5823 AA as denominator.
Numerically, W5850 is 1.0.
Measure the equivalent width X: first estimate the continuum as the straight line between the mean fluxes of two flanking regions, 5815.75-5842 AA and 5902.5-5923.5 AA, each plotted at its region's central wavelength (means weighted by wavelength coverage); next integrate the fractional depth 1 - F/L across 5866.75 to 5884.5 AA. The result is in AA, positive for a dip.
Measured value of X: -1.5 AA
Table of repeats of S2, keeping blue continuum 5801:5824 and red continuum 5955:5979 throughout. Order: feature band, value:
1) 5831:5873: -0.026 mag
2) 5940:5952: 0.010 mag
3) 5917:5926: -0.091 mag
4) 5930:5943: -0.051 mag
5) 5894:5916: 0.002 mag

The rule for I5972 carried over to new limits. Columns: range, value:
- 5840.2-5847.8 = 1.85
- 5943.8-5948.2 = 1.77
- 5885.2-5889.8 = 1.8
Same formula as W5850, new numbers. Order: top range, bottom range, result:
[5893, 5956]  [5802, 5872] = 1.04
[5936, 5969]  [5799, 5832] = 1.04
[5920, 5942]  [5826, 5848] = 1.09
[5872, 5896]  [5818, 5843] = 1.07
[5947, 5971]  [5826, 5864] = 1.01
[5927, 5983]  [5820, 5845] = 1.05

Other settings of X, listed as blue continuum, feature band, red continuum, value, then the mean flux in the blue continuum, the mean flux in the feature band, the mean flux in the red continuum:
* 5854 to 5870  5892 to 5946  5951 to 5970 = -2.3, 1.75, 1.85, 1.8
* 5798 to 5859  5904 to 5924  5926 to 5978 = -0.1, 1.77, 1.83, 1.85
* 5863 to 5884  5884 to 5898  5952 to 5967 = 1.0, 1.91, 1.76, 1.81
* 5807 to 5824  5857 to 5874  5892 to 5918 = -0.3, 1.75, 1.8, 1.78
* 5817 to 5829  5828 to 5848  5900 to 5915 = -0.8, 1.71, 1.8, 1.8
